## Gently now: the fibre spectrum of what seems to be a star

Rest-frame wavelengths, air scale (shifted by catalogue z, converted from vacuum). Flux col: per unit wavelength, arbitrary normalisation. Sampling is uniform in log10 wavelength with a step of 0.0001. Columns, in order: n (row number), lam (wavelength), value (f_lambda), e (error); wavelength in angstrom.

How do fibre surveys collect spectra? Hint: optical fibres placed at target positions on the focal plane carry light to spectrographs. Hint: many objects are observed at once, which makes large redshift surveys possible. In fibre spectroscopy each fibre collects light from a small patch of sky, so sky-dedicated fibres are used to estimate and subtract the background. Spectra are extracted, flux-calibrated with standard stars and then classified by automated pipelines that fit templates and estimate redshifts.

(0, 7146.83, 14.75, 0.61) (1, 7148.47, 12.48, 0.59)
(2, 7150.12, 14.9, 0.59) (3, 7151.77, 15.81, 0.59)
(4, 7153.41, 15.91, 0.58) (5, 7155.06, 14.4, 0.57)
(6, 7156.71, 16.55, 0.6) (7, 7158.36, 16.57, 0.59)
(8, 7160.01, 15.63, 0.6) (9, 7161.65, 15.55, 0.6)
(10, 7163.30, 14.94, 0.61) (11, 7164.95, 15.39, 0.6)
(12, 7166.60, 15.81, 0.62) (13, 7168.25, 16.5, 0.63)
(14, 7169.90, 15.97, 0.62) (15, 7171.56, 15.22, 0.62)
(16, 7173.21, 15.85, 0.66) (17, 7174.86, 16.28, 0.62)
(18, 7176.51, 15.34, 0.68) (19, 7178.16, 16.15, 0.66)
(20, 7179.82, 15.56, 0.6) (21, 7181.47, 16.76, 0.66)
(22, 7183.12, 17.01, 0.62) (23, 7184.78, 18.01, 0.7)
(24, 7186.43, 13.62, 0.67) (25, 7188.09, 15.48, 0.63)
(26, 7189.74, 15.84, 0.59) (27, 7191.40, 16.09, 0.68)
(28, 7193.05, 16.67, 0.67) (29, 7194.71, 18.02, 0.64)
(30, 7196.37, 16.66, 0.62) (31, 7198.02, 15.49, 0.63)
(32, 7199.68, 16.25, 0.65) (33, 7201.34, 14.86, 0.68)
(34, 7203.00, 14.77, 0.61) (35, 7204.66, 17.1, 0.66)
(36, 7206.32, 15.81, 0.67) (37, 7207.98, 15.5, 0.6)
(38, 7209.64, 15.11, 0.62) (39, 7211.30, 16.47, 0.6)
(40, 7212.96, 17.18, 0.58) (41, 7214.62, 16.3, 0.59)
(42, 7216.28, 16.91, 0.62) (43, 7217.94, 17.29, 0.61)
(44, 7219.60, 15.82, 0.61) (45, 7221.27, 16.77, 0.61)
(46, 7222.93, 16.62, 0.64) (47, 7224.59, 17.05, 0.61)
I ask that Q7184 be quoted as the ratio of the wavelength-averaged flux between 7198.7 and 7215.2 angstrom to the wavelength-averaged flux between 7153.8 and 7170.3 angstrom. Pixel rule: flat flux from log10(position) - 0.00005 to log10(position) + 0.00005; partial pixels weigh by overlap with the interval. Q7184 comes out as 1.0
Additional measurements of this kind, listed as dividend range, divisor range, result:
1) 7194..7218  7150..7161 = 1.03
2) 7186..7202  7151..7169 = 1.01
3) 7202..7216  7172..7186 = 0.99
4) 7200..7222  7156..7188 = 1.01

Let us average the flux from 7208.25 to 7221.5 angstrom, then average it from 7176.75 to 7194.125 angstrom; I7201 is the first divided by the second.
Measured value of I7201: 1.02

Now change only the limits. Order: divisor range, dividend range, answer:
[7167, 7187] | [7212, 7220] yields 1.04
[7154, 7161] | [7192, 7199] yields 1.06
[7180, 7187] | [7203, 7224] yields 1.00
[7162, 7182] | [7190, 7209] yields 1.02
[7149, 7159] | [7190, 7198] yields 1.07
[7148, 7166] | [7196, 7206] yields 1.03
